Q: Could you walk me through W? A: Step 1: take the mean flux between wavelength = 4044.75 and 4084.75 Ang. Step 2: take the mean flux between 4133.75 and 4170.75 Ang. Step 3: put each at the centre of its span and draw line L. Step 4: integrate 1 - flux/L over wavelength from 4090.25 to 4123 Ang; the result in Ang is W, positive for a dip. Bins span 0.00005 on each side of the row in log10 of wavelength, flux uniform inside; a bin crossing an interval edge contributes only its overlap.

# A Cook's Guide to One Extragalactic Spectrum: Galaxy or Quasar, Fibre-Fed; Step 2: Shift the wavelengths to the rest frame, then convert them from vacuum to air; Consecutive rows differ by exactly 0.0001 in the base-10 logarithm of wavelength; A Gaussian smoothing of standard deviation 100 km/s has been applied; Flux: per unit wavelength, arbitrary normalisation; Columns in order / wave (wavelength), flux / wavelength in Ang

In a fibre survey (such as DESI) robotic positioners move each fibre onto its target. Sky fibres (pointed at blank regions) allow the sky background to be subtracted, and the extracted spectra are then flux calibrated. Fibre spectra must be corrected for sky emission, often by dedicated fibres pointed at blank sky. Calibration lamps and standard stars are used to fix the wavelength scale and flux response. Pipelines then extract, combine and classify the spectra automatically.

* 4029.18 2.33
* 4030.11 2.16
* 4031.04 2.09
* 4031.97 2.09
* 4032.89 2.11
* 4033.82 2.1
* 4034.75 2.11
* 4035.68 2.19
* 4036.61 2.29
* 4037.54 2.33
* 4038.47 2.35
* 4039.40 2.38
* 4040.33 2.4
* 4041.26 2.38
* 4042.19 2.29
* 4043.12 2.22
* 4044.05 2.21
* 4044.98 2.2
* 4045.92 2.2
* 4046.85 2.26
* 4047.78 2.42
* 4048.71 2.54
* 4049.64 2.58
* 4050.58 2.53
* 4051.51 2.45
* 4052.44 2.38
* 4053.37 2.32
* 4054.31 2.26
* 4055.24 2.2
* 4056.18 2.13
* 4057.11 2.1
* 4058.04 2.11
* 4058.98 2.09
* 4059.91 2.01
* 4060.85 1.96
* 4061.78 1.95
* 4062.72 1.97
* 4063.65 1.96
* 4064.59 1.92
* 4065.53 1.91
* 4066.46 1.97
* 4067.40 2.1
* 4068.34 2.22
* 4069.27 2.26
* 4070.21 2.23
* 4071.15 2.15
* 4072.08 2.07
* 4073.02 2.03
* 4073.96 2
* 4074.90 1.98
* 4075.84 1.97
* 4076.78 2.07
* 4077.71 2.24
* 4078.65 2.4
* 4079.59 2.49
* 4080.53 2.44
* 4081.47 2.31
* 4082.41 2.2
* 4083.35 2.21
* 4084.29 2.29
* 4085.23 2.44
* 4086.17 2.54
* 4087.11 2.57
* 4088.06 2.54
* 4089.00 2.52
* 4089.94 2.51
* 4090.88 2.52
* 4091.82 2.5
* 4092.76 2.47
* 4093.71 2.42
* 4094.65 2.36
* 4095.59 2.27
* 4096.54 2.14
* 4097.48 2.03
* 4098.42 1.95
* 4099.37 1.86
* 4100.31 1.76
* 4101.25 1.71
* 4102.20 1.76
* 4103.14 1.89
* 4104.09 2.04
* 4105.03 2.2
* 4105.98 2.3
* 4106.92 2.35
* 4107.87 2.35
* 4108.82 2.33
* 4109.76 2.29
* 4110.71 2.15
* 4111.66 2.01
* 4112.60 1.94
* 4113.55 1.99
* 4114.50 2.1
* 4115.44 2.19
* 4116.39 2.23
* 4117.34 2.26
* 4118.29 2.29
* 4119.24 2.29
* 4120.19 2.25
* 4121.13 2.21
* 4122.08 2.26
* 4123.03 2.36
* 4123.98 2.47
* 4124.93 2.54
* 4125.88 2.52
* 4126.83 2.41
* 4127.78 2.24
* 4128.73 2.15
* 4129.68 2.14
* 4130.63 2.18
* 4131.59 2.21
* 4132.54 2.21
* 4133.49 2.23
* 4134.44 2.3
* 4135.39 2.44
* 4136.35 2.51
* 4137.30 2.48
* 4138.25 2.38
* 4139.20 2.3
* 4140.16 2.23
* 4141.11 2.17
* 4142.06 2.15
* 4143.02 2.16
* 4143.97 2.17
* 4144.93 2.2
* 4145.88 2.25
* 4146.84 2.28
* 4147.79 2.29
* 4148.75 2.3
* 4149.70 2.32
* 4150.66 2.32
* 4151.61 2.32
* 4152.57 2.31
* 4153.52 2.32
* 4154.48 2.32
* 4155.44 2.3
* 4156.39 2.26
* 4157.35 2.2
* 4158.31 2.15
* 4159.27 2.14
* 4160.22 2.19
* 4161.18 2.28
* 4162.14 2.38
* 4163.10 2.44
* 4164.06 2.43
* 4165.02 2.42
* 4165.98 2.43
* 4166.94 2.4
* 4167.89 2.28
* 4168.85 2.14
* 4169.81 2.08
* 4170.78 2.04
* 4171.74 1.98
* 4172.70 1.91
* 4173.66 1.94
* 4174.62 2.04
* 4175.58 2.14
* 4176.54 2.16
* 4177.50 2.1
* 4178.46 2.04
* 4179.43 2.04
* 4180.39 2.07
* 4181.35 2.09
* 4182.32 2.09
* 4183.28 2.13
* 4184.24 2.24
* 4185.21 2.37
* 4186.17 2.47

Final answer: 0.9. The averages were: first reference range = 2.19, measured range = 2.17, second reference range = 2.29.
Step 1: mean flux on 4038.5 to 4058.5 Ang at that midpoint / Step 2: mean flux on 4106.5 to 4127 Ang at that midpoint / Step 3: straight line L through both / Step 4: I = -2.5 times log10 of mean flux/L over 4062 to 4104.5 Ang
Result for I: 0.05 mag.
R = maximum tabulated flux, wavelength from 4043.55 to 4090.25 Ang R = 2.58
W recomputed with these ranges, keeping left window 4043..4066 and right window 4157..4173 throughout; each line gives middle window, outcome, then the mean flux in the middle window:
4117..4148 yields -0.95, 2.29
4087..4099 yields -0.82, 2.36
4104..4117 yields 0.19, 2.18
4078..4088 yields -0.85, 2.39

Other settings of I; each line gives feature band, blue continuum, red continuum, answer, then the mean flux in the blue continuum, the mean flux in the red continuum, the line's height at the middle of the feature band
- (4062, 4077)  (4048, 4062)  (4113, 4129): 0.11 mag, 2.25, 2.28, 2.26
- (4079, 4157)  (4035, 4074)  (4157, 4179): -0.03 mag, 2.2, 2.19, 2.19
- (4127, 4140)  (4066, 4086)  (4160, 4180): -0.05 mag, 2.2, 2.18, 2.19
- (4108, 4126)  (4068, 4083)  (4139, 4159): -0.01 mag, 2.19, 2.25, 2.23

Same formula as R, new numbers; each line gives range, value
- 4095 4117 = 2.35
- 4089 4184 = 2.54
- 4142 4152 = 2.32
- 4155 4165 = 2.44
